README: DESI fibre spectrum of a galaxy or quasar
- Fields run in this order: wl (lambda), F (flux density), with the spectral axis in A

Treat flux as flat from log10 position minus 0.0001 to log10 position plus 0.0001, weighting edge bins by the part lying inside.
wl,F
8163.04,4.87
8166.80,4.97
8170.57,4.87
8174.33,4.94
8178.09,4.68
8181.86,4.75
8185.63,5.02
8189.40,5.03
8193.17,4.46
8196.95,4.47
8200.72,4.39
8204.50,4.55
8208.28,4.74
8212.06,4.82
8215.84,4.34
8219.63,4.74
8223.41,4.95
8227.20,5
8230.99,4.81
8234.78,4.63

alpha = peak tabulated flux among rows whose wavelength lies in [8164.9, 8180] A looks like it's 4.97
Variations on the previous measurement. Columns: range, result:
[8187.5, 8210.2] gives 5.03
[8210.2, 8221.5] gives 4.82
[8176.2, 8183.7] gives 4.75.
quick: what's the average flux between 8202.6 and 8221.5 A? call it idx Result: 4.64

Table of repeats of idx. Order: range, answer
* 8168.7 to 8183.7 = 4.81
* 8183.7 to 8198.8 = 4.74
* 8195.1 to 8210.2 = 4.54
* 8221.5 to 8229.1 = 4.98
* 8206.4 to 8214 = 4.78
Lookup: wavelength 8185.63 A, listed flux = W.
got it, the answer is 5.02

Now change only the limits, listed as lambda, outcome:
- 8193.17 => 4.46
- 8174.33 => 4.94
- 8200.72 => 4.39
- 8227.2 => 5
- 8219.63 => 4.74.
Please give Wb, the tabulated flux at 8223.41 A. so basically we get 4.95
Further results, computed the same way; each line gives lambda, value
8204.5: 4.55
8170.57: 4.87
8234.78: 4.63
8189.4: 5.03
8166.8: 4.97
